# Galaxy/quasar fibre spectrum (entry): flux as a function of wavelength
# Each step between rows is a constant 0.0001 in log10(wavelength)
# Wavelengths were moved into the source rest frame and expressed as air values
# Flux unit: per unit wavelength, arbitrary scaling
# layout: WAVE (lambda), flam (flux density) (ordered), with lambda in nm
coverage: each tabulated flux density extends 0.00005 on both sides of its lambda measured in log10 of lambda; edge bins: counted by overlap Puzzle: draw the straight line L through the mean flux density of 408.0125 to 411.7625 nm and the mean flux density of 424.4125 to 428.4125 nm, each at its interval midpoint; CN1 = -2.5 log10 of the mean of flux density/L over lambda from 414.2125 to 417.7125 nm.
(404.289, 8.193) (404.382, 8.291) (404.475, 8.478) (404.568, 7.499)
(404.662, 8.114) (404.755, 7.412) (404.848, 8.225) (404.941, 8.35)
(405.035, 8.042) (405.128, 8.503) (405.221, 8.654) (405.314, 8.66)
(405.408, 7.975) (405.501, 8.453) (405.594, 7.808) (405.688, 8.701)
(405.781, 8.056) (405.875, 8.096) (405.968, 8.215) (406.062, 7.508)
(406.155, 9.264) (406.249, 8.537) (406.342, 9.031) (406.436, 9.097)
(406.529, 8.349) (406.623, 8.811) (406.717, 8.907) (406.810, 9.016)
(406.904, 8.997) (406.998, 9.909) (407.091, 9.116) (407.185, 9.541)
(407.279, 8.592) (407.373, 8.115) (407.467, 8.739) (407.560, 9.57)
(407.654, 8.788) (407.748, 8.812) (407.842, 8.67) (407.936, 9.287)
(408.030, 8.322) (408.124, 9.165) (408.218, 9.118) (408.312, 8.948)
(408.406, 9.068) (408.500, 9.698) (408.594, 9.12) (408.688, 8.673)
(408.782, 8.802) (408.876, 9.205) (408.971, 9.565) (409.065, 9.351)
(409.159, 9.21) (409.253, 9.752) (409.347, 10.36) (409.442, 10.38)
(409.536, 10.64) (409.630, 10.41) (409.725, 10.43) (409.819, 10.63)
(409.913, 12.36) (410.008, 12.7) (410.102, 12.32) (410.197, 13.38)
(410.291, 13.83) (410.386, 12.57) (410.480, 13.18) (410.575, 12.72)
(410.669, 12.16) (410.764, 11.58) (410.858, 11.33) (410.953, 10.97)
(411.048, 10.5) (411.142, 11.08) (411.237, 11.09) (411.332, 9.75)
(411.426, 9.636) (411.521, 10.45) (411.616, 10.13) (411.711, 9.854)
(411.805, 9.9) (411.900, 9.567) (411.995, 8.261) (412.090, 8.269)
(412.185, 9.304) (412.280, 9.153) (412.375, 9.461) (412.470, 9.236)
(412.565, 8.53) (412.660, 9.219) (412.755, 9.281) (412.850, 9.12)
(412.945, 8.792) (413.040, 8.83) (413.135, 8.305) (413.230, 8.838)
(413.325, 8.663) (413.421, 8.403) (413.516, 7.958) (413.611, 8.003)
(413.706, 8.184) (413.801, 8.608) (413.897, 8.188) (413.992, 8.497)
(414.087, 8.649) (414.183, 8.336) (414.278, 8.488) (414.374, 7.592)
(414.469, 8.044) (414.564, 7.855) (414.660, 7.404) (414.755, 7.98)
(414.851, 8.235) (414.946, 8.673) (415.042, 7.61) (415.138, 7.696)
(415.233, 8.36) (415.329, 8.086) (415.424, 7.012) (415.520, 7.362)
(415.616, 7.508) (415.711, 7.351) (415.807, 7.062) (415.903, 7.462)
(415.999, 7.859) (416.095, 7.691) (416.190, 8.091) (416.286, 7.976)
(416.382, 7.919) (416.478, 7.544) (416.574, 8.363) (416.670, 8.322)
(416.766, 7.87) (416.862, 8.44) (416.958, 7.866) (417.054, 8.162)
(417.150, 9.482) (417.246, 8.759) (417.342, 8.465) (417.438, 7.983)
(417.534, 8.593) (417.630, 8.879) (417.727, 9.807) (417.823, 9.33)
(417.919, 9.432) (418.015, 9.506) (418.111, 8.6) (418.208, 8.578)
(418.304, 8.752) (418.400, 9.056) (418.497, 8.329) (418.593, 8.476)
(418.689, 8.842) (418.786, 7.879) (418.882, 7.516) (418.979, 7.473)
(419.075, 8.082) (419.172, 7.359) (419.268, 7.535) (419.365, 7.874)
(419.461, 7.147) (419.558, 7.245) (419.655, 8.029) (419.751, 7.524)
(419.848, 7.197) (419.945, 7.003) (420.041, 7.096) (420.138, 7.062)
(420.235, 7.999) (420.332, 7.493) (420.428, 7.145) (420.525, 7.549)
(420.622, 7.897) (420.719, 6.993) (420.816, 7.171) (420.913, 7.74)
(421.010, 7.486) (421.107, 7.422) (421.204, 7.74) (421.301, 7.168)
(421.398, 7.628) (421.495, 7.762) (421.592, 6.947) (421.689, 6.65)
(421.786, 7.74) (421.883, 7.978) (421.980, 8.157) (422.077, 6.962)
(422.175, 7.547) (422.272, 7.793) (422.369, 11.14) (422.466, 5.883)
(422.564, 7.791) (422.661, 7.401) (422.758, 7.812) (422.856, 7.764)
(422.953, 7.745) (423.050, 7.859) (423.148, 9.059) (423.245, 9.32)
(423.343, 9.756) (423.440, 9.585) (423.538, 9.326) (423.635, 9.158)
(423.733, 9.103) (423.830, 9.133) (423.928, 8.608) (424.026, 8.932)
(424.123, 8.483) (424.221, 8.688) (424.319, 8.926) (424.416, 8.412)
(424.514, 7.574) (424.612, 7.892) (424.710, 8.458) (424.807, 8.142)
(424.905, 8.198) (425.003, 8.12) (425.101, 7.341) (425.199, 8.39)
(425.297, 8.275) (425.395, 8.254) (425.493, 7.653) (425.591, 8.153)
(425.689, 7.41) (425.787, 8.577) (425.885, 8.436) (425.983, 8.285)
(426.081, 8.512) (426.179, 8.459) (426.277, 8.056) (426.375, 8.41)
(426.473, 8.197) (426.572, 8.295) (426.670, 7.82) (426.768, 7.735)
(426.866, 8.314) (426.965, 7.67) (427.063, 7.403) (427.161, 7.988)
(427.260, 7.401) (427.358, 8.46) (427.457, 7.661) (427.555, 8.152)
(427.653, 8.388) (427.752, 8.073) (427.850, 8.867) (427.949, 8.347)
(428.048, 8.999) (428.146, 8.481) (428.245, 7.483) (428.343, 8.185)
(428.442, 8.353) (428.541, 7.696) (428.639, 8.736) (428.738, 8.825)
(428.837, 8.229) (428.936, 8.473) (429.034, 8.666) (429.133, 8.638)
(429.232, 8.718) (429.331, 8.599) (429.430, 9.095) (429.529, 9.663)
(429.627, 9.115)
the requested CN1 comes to 0.203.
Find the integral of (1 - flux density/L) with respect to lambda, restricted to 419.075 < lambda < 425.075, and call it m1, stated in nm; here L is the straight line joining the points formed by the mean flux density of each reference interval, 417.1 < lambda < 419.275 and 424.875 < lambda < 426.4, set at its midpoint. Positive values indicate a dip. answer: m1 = 0.293 nm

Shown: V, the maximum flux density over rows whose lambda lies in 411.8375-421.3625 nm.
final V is 9.807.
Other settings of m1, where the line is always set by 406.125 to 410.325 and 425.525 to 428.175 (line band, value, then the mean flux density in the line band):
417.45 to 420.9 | 0.30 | 8.01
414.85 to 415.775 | 0.14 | 7.76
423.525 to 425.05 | -0.03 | 8.56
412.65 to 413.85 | 0.08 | 8.61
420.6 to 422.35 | 0.21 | 7.54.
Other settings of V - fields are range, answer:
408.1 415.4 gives 13.83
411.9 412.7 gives 9.461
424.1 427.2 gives 8.926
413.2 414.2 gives 8.838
